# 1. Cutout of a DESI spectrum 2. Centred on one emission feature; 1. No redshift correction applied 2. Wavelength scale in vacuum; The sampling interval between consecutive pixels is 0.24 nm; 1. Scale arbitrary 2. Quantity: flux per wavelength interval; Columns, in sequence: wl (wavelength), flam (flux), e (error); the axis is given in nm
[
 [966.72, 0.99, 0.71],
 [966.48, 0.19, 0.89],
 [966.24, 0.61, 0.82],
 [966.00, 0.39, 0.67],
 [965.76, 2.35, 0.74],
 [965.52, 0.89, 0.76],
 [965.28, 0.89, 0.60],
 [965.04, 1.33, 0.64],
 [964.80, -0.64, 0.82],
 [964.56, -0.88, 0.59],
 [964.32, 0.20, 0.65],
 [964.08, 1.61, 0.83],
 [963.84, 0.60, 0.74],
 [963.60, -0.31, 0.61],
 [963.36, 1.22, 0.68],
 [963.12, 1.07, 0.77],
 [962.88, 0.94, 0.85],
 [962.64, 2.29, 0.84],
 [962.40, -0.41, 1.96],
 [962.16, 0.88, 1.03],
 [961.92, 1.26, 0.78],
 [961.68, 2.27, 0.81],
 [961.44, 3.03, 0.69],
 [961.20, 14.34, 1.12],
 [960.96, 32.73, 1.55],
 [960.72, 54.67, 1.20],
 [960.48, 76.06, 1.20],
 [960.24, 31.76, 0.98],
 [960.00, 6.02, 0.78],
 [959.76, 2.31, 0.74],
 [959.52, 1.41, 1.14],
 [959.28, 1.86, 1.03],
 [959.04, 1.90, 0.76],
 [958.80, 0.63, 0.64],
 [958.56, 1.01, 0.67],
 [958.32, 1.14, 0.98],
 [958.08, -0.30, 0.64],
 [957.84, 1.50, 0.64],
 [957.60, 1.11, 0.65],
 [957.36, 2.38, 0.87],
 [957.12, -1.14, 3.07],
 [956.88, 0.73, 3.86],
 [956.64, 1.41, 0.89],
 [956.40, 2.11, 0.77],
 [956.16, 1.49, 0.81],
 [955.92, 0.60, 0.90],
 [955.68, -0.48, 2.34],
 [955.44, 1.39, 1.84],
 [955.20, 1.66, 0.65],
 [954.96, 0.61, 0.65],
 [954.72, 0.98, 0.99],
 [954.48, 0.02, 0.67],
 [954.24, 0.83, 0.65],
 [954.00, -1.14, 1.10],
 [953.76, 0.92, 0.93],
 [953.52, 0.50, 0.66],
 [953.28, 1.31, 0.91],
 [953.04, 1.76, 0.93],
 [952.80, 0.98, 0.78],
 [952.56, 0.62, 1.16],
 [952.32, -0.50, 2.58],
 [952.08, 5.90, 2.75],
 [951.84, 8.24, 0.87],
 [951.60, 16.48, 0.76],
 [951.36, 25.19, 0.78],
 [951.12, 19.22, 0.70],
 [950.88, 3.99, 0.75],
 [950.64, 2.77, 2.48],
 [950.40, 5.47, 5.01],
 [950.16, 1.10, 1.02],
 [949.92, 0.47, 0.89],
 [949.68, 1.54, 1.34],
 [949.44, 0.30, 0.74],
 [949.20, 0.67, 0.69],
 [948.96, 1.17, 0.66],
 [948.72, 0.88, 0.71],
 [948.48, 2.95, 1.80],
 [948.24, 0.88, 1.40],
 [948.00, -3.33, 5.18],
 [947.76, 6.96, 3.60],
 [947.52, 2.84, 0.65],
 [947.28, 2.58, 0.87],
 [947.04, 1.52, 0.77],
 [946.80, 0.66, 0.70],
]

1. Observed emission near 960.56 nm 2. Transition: [O III]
